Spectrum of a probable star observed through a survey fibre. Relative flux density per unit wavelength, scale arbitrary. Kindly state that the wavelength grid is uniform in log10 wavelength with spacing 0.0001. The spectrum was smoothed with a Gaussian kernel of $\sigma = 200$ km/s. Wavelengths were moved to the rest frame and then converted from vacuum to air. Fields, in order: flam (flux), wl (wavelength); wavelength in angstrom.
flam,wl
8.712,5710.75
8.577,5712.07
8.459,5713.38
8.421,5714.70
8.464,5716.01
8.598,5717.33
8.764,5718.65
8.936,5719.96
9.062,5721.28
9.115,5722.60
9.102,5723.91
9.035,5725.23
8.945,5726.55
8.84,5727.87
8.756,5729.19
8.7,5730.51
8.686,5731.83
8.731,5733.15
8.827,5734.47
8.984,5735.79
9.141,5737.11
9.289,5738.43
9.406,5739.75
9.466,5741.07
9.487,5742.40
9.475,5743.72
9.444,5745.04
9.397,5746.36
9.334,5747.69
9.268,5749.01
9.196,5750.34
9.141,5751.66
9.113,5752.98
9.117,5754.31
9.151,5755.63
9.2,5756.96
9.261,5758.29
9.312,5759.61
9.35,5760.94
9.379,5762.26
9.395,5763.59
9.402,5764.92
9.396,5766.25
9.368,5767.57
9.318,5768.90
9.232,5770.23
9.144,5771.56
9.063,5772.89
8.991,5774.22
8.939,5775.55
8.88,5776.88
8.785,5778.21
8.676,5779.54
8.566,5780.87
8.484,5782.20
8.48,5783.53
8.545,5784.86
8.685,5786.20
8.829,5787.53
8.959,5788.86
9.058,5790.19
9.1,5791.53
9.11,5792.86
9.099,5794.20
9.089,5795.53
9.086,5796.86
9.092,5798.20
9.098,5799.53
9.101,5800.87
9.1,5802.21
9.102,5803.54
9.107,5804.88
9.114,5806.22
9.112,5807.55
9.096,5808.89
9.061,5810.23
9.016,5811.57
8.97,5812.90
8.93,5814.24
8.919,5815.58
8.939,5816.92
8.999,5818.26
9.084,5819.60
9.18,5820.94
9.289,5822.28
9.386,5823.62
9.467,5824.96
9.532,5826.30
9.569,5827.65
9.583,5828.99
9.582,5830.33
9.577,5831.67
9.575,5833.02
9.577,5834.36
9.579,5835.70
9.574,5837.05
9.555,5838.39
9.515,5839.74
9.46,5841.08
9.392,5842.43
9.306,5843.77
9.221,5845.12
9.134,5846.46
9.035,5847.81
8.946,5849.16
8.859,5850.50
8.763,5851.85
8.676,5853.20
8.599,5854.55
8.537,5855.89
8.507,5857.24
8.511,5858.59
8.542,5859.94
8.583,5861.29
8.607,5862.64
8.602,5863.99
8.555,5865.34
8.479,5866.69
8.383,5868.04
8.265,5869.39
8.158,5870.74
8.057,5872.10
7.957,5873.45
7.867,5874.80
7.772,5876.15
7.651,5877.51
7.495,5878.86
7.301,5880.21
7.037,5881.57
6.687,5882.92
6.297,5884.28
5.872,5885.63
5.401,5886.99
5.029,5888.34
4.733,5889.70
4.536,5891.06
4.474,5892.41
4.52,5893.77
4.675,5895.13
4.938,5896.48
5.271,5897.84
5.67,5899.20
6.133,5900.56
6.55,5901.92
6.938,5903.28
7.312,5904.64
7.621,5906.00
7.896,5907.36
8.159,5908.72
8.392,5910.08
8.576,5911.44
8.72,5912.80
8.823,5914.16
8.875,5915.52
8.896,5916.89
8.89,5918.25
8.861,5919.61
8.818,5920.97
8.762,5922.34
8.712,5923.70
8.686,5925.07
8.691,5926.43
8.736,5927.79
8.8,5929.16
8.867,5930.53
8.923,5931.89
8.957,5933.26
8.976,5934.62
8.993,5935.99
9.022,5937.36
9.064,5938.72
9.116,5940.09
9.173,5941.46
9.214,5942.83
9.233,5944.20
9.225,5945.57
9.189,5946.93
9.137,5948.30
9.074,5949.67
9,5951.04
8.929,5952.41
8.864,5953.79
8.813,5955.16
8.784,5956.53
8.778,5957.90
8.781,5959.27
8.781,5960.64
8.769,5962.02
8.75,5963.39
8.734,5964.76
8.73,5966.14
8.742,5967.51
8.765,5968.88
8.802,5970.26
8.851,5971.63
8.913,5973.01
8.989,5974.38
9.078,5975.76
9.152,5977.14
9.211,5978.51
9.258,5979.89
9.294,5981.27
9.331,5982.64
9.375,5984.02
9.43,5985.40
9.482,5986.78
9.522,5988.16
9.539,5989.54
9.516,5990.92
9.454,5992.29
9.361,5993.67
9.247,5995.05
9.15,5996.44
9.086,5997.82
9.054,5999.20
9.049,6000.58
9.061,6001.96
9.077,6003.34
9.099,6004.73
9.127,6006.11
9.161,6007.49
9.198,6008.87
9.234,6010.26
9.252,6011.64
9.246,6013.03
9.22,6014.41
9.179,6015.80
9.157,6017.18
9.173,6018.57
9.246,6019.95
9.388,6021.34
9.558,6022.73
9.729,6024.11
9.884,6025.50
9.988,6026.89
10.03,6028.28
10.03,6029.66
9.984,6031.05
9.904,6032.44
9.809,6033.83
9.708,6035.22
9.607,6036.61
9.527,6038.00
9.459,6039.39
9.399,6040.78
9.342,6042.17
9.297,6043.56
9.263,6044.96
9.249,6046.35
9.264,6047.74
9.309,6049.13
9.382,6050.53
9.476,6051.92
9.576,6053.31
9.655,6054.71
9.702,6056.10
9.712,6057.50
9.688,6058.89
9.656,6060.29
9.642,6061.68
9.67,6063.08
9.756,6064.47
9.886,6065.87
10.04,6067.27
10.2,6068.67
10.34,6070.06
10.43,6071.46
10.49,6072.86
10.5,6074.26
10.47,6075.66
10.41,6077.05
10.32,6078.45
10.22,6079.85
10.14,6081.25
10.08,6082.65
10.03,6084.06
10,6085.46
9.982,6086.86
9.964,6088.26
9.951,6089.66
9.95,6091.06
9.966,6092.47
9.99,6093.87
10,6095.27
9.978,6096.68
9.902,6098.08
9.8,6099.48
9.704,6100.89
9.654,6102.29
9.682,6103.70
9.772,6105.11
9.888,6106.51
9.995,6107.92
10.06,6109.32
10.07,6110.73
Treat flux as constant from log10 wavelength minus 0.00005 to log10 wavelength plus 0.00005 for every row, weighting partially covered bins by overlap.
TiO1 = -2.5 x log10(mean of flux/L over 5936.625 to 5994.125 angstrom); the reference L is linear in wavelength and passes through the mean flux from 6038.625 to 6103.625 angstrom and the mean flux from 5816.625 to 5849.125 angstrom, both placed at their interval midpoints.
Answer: 0.06 mag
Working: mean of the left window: 9.37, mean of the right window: 9.84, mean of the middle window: 9.08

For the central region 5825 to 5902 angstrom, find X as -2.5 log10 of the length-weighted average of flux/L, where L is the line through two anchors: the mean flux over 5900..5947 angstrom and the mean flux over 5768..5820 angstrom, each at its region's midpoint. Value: 0.12 mag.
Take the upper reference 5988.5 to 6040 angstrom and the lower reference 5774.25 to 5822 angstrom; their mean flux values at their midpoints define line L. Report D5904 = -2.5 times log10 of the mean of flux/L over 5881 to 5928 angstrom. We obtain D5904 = 0.28 mag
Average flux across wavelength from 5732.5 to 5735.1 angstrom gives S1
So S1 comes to 8.78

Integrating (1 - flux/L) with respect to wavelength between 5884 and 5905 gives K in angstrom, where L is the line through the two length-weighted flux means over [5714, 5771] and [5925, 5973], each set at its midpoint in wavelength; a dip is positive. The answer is 8.17 angstrom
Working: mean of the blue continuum 9.12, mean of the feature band 5.48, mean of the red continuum 8.92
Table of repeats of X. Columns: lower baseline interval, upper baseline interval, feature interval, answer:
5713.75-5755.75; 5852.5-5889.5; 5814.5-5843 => -0.16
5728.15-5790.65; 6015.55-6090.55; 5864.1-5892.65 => 0.31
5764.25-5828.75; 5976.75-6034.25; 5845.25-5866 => 0.05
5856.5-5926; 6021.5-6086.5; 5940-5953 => -0.11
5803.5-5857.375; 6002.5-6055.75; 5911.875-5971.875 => 0.05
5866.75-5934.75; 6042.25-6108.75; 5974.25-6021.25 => -0.06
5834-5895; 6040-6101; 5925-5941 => -0.04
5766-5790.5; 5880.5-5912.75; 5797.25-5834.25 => -0.14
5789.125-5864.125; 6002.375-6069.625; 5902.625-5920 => 0.12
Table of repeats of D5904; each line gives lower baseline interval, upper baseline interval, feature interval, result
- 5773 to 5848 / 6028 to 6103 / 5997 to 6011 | 0.06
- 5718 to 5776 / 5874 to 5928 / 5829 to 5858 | -0.17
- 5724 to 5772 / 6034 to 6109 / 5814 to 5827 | 0.02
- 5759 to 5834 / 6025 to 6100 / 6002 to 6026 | 0.05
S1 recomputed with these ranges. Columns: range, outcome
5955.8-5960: 8.8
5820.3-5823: 9.24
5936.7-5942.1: 9.1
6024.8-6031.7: 9.98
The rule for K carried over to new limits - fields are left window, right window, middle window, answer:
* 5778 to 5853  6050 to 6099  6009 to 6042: 0.9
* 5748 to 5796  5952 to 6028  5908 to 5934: 1.1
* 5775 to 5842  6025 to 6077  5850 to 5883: 3.8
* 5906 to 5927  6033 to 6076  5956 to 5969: 0.3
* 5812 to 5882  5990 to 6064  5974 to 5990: 0.0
